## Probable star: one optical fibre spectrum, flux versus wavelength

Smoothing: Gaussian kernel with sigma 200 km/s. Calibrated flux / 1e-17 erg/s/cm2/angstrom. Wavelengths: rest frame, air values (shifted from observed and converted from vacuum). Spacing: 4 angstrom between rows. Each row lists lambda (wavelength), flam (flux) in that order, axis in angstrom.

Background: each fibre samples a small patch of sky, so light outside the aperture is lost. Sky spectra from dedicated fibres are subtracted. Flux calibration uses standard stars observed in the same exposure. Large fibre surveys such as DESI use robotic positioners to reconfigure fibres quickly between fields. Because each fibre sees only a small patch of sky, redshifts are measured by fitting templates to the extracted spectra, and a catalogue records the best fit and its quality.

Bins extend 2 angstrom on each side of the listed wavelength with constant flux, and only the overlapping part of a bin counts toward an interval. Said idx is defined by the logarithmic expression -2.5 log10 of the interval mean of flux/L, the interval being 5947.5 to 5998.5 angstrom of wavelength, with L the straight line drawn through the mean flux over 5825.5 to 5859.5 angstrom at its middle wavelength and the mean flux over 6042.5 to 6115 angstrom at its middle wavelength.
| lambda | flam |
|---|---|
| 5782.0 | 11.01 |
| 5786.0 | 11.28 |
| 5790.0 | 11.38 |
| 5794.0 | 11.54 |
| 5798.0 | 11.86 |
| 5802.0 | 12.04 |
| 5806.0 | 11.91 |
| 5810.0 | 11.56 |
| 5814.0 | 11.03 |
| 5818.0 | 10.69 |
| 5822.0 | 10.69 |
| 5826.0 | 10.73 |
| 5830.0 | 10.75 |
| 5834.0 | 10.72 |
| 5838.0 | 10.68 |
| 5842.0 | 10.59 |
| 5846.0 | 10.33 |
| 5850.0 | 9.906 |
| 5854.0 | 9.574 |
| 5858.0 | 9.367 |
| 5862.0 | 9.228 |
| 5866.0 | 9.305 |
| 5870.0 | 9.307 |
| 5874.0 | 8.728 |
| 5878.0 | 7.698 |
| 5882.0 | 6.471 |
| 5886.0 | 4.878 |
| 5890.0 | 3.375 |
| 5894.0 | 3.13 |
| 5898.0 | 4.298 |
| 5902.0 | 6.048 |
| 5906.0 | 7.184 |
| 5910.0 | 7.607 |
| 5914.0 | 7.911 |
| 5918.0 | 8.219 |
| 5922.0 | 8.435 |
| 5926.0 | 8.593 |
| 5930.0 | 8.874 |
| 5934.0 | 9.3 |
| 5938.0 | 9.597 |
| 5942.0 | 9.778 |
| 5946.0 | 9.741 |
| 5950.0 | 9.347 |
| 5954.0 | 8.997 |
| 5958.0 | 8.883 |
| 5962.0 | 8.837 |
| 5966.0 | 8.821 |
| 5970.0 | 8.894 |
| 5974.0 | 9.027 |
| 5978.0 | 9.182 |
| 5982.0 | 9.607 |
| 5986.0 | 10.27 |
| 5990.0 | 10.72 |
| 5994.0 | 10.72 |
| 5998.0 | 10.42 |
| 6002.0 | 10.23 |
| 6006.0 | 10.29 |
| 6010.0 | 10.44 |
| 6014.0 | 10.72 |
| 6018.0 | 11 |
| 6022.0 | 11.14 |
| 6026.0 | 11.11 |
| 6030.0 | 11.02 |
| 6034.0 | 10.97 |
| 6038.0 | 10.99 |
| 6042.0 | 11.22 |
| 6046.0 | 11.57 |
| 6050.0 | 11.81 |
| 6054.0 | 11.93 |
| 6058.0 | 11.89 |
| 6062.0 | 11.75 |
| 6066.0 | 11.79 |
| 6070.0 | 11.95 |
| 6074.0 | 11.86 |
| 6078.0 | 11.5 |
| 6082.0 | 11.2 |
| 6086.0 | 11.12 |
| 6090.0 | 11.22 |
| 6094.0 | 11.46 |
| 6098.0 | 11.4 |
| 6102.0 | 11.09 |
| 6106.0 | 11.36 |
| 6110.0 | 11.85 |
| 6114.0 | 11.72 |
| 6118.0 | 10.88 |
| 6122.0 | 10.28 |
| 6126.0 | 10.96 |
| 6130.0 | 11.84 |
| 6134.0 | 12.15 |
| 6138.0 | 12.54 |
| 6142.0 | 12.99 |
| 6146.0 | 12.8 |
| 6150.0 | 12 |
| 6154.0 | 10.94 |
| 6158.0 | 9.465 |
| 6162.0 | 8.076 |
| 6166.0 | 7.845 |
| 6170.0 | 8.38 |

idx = 0.16 mag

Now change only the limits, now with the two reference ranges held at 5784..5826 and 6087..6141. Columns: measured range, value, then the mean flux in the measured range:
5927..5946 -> 0.21 mag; 9.38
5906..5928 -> 0.38 mag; 8.06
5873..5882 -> 0.42 mag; 7.77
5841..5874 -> 0.18 mag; 9.61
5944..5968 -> 0.25 mag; 9.1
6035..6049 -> 0.02 mag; 11.3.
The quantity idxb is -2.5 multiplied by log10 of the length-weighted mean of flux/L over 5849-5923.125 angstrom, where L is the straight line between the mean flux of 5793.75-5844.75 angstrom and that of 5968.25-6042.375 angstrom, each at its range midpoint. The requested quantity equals 0.424 mag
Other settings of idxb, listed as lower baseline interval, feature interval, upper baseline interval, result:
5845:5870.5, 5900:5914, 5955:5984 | 0.299 mag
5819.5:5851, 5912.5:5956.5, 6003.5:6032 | 0.189 mag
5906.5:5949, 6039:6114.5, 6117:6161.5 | -0.090 mag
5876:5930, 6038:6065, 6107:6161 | -0.195 mag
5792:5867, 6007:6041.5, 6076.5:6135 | 0.021 mag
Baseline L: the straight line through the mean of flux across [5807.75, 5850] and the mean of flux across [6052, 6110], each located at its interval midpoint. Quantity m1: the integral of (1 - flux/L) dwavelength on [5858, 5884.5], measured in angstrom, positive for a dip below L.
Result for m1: 5.9 angstrom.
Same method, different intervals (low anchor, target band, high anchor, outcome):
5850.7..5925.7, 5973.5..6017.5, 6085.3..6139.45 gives -4.4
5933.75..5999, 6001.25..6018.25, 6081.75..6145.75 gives -0.6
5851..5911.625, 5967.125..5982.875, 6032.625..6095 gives 0.4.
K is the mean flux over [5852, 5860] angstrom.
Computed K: 9.47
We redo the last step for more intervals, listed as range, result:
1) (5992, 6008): 10.4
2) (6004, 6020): 10.6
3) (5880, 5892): 4.91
